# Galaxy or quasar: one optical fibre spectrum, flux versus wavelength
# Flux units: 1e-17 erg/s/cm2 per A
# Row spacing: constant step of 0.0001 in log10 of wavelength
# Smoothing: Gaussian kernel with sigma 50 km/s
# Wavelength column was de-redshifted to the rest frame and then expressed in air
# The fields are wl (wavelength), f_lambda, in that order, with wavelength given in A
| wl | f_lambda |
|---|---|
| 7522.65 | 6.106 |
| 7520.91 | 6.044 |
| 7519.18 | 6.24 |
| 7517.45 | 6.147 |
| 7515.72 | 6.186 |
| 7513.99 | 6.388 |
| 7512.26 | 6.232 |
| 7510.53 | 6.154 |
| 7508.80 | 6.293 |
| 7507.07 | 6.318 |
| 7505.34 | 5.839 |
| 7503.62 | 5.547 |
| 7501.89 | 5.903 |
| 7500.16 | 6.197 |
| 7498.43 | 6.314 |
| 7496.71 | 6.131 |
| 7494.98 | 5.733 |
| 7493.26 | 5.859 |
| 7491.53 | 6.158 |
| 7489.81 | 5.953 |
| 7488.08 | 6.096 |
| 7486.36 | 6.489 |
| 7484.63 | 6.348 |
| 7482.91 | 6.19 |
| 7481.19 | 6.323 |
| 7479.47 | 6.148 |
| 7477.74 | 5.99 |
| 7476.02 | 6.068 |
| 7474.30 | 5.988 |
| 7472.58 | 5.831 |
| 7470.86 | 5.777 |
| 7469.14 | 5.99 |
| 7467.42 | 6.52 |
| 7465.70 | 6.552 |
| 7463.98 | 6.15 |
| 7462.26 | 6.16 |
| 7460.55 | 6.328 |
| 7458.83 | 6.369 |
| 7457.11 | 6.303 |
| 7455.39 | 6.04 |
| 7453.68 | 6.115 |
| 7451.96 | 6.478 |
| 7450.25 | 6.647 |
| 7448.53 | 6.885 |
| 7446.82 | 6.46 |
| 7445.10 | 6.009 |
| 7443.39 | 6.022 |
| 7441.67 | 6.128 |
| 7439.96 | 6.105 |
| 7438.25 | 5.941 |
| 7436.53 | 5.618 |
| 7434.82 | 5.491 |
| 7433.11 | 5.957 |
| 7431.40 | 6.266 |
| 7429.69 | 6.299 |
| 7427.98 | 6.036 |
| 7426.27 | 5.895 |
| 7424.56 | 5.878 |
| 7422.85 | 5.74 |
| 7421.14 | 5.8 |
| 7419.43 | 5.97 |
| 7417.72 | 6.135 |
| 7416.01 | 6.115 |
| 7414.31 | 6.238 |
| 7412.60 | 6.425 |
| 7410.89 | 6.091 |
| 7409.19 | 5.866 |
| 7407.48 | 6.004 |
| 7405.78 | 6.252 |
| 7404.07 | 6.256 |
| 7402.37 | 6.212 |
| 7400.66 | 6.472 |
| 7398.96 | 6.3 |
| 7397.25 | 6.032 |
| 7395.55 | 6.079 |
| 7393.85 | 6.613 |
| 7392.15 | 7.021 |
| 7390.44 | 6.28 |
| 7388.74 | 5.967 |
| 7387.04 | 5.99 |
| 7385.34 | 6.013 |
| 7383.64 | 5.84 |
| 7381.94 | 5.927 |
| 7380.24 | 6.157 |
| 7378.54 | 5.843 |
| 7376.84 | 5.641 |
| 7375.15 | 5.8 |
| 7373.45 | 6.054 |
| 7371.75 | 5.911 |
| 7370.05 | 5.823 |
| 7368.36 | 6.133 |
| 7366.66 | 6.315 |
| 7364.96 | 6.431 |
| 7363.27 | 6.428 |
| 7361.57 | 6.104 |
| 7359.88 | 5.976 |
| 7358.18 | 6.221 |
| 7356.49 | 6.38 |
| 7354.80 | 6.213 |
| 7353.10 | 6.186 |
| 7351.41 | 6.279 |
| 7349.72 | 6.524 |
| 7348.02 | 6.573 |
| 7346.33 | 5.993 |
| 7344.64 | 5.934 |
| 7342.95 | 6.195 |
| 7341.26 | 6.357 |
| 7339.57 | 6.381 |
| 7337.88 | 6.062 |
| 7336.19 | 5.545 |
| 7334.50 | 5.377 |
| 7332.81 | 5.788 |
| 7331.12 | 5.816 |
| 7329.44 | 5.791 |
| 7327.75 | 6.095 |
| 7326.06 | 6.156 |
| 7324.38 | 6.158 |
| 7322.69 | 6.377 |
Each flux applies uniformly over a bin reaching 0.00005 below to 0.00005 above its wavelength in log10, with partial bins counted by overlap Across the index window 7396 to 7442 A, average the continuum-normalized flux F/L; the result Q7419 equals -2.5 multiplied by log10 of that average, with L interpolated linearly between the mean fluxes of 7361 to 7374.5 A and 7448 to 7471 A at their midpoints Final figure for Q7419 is 0.03 mag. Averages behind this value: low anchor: 6.14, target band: 6.06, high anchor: 6.32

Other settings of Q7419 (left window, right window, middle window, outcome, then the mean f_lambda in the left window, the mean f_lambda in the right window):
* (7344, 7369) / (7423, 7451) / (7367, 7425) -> 0.015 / 6.25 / 6.09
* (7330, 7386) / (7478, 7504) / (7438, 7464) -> -0.032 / 6.07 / 6.1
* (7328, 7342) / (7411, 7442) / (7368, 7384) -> 0.006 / 5.9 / 6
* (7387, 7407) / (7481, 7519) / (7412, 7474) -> 0.016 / 6.3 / 6.13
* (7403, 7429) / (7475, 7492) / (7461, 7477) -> 0.004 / 6.05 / 6.17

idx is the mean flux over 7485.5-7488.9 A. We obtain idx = 6.3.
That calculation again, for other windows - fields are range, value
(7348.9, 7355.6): 6.3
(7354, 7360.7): 6.2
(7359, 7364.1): 6.16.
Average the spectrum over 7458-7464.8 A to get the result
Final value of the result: 6.26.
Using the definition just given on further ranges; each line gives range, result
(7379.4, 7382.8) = 6.04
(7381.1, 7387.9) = 5.94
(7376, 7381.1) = 5.88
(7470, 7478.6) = 5.93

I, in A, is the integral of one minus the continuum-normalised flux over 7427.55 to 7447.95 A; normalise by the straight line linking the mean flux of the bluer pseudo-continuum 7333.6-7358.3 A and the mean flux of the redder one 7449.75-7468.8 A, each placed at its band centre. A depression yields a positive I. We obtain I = 0.8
